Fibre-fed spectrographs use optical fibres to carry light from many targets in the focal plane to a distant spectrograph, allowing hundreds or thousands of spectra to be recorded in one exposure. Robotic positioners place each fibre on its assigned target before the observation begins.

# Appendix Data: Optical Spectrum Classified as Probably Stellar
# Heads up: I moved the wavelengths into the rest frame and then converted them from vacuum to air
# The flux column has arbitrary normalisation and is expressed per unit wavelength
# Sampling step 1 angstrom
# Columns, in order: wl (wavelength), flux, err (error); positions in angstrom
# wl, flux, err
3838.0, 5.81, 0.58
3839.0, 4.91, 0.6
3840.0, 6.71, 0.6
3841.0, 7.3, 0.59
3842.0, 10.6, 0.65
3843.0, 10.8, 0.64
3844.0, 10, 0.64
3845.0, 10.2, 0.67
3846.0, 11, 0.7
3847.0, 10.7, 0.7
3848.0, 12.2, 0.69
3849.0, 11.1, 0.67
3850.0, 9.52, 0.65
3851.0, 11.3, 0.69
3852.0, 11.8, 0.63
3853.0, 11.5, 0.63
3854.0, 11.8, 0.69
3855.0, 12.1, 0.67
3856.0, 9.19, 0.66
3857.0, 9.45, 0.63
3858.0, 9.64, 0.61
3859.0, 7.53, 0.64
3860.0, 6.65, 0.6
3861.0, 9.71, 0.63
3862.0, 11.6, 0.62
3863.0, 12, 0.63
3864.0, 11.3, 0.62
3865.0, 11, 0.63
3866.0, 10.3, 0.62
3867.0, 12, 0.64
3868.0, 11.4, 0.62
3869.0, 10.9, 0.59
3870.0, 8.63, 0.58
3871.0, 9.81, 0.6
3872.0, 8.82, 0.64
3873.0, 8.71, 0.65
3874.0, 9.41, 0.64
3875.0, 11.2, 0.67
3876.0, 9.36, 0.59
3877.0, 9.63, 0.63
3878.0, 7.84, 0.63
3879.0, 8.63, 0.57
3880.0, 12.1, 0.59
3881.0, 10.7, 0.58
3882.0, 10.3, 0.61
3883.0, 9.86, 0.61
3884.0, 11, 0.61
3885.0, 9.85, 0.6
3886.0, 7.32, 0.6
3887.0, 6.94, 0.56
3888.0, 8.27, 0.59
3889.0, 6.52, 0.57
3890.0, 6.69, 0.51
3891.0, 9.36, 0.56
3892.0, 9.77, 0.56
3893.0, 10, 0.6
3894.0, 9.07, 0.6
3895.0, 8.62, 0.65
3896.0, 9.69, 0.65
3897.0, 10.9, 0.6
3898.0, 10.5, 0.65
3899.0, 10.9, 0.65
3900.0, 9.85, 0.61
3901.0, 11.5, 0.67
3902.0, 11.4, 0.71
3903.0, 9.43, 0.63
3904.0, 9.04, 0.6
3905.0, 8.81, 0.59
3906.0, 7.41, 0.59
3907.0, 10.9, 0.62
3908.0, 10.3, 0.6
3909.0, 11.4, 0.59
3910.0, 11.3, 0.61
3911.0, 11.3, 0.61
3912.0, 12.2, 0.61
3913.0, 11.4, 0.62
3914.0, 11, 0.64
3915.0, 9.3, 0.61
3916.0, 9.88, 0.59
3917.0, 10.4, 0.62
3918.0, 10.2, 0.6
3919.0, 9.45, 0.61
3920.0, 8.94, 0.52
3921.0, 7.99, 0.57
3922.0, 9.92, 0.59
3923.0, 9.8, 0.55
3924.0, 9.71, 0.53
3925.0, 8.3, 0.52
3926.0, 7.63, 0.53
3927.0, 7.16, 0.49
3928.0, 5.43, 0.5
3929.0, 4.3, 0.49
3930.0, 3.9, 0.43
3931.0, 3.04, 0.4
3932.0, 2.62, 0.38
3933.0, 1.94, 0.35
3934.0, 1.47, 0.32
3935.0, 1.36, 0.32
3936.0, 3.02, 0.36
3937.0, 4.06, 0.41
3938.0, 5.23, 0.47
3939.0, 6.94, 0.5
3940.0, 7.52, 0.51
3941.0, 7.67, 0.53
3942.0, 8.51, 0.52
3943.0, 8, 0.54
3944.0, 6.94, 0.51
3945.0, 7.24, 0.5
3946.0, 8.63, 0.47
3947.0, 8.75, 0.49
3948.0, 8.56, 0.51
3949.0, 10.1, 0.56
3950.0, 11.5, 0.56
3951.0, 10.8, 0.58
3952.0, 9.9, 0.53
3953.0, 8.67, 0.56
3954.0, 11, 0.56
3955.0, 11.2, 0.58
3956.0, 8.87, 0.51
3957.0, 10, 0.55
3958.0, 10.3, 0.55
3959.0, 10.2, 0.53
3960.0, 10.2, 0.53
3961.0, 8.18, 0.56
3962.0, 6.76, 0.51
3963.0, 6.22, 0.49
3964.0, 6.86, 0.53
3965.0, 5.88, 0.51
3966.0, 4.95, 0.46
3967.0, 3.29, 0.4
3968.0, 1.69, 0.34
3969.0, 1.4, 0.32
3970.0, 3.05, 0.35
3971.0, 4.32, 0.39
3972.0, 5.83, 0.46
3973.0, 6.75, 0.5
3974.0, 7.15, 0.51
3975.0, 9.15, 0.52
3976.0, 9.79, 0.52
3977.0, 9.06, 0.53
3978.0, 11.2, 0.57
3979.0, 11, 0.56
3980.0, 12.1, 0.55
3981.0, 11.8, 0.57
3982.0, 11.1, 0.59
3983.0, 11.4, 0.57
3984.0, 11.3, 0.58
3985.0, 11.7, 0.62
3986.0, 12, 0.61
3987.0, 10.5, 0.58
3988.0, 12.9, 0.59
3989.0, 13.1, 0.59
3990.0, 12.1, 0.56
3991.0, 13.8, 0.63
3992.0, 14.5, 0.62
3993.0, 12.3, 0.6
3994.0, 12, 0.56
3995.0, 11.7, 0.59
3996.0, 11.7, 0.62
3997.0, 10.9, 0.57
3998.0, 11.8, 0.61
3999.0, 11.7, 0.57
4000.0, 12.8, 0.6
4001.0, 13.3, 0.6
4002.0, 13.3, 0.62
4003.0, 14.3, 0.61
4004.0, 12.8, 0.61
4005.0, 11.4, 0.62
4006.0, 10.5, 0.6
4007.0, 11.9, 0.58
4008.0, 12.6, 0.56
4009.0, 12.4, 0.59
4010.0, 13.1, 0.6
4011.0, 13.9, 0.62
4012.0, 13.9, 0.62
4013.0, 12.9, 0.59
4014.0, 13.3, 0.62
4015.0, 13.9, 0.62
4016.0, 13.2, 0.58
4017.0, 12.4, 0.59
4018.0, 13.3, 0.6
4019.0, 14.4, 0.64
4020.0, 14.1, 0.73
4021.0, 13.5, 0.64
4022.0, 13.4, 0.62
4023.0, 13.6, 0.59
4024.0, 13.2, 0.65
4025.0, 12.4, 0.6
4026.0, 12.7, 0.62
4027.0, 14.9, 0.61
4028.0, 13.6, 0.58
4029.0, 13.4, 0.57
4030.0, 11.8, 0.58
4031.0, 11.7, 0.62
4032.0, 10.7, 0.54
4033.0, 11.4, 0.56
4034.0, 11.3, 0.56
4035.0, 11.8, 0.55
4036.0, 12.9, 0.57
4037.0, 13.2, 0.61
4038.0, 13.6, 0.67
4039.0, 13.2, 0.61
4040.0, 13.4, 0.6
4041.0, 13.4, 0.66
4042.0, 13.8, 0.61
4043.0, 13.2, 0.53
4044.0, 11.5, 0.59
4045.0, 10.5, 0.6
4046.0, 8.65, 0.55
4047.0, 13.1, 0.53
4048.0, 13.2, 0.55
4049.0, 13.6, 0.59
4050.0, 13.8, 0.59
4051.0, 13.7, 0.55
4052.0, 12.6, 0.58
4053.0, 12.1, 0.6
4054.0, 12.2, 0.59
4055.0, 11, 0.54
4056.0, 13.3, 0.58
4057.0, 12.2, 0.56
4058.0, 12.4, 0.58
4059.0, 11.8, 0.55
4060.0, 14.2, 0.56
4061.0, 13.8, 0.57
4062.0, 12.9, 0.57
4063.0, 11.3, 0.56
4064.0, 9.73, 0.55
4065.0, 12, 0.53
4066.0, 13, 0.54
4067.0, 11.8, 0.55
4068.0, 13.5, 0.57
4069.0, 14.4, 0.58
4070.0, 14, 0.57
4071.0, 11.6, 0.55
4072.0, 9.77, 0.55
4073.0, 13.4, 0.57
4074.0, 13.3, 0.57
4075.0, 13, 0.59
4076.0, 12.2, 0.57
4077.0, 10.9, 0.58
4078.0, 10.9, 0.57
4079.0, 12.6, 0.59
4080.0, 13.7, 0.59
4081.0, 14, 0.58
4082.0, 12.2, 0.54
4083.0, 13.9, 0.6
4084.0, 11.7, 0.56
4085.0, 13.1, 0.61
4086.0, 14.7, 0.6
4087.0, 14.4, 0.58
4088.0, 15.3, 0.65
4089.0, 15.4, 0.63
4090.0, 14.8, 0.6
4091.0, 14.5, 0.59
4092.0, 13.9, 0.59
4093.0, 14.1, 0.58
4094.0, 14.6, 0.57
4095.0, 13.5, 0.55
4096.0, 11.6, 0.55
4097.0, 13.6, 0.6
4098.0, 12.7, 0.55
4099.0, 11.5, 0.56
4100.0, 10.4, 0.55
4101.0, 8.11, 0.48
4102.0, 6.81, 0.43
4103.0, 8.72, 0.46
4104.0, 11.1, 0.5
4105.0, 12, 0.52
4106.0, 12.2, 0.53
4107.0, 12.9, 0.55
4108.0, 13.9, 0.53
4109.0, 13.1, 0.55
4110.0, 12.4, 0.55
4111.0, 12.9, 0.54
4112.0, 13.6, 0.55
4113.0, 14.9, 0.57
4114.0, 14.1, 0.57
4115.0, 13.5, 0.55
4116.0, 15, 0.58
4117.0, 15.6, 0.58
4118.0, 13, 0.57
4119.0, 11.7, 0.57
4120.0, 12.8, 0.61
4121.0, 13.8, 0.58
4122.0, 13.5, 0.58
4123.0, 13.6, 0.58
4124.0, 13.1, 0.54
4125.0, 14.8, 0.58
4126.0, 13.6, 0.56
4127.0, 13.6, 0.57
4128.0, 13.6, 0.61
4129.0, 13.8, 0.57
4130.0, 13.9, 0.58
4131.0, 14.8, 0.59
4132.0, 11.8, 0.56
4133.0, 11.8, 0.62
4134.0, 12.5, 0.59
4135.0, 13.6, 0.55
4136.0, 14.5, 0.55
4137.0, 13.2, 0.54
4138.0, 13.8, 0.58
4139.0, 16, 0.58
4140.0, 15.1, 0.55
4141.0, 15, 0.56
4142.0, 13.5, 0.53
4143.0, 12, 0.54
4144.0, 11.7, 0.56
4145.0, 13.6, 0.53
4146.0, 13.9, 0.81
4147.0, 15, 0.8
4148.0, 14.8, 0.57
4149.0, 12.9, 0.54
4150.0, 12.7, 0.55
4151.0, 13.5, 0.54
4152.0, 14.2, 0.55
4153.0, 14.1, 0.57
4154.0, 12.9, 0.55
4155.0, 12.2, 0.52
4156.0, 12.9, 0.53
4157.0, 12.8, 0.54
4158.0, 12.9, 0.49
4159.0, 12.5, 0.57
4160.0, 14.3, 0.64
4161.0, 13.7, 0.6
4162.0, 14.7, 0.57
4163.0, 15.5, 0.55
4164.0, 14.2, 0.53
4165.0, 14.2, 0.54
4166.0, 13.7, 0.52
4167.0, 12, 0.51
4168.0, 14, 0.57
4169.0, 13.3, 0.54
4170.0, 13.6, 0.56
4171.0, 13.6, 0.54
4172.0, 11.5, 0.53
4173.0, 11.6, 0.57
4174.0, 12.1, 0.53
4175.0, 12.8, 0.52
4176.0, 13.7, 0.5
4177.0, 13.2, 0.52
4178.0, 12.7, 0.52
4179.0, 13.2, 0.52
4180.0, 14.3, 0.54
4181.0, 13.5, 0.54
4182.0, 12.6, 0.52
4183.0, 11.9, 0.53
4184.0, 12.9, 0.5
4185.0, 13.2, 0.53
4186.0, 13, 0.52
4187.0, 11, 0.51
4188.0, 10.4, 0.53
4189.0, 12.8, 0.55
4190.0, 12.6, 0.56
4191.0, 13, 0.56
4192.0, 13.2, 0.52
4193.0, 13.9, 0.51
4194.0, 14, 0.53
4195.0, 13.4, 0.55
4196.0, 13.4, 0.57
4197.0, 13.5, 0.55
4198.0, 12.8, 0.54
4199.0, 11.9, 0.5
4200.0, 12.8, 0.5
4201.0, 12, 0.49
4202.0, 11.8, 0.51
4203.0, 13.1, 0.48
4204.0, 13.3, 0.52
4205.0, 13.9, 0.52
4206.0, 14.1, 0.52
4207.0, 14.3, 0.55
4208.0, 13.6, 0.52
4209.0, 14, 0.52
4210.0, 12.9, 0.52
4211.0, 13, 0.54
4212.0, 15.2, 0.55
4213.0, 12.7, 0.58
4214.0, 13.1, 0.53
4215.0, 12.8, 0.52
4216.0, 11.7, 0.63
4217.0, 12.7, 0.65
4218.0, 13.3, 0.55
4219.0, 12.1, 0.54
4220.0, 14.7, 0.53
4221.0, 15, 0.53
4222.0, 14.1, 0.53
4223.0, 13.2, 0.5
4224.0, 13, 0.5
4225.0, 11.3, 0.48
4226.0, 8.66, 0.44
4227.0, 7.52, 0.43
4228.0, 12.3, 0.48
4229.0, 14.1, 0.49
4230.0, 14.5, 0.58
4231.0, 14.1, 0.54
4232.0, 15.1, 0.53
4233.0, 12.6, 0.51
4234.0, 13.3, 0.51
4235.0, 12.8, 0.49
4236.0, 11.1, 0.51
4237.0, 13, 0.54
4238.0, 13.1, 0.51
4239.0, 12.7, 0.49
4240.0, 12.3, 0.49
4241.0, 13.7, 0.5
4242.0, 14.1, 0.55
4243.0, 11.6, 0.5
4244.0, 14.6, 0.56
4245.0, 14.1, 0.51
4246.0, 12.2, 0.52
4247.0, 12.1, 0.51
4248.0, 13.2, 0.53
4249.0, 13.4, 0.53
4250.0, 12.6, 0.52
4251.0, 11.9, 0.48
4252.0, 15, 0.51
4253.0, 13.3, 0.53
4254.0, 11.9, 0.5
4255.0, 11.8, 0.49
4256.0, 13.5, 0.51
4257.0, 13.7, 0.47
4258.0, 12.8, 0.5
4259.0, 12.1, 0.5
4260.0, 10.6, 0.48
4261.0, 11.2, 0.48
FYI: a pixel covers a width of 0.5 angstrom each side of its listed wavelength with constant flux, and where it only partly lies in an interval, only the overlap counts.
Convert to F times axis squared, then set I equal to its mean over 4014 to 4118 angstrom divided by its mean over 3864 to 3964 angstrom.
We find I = 1.57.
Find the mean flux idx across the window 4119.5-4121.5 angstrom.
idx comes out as 13.3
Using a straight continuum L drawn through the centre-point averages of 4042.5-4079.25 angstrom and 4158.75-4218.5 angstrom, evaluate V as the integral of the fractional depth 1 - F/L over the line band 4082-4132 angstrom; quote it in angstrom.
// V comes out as -1.9 angstrom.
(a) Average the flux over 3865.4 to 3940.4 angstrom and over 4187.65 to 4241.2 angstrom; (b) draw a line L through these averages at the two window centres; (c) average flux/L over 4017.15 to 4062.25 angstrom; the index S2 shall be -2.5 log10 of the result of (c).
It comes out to -0.21 mag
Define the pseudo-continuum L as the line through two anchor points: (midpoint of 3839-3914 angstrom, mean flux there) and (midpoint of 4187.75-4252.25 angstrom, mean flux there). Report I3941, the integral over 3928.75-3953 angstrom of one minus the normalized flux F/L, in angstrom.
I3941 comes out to 9.5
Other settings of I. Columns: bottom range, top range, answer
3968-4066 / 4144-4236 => 1.20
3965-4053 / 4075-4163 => 1.20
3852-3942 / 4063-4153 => 1.63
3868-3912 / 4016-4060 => 1.42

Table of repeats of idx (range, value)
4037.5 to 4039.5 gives 13.4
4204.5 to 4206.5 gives 14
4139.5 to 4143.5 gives 13.9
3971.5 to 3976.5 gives 7.73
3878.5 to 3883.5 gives 10.3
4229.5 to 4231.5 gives 14.3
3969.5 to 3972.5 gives 4.4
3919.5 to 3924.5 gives 9.27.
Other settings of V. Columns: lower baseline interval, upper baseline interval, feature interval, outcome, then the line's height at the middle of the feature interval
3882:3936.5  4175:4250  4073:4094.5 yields -4.67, 11.1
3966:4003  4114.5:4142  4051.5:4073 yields -0.59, 12.1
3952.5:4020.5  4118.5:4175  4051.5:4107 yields -1.36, 12.2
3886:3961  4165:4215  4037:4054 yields -3.42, 10.6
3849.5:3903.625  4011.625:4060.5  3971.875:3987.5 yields 2.07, 11.8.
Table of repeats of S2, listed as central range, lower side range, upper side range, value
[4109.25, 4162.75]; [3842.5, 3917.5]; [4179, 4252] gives -0.11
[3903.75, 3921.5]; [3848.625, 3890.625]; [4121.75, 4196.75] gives 0.03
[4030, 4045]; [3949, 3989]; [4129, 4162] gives -0.17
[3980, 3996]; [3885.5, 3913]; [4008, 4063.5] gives -0.04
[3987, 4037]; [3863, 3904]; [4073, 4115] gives -0.10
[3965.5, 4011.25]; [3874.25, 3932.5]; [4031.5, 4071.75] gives 0.07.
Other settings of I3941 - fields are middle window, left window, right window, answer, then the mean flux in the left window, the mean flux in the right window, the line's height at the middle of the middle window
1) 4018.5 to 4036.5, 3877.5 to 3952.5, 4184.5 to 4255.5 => -4.77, 8.51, 12.9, 10.1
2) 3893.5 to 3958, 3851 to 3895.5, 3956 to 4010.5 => 9.03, 9.75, 10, 9.88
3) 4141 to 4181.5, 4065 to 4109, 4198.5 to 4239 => -1.73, 12.6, 12.9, 12.8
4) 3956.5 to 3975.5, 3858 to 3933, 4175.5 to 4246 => 6.89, 9.28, 13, 10.1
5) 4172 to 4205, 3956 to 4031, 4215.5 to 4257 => -0.81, 10.9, 12.9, 12.5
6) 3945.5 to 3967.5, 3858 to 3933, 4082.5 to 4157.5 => 3.54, 9.28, 13.3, 10.4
